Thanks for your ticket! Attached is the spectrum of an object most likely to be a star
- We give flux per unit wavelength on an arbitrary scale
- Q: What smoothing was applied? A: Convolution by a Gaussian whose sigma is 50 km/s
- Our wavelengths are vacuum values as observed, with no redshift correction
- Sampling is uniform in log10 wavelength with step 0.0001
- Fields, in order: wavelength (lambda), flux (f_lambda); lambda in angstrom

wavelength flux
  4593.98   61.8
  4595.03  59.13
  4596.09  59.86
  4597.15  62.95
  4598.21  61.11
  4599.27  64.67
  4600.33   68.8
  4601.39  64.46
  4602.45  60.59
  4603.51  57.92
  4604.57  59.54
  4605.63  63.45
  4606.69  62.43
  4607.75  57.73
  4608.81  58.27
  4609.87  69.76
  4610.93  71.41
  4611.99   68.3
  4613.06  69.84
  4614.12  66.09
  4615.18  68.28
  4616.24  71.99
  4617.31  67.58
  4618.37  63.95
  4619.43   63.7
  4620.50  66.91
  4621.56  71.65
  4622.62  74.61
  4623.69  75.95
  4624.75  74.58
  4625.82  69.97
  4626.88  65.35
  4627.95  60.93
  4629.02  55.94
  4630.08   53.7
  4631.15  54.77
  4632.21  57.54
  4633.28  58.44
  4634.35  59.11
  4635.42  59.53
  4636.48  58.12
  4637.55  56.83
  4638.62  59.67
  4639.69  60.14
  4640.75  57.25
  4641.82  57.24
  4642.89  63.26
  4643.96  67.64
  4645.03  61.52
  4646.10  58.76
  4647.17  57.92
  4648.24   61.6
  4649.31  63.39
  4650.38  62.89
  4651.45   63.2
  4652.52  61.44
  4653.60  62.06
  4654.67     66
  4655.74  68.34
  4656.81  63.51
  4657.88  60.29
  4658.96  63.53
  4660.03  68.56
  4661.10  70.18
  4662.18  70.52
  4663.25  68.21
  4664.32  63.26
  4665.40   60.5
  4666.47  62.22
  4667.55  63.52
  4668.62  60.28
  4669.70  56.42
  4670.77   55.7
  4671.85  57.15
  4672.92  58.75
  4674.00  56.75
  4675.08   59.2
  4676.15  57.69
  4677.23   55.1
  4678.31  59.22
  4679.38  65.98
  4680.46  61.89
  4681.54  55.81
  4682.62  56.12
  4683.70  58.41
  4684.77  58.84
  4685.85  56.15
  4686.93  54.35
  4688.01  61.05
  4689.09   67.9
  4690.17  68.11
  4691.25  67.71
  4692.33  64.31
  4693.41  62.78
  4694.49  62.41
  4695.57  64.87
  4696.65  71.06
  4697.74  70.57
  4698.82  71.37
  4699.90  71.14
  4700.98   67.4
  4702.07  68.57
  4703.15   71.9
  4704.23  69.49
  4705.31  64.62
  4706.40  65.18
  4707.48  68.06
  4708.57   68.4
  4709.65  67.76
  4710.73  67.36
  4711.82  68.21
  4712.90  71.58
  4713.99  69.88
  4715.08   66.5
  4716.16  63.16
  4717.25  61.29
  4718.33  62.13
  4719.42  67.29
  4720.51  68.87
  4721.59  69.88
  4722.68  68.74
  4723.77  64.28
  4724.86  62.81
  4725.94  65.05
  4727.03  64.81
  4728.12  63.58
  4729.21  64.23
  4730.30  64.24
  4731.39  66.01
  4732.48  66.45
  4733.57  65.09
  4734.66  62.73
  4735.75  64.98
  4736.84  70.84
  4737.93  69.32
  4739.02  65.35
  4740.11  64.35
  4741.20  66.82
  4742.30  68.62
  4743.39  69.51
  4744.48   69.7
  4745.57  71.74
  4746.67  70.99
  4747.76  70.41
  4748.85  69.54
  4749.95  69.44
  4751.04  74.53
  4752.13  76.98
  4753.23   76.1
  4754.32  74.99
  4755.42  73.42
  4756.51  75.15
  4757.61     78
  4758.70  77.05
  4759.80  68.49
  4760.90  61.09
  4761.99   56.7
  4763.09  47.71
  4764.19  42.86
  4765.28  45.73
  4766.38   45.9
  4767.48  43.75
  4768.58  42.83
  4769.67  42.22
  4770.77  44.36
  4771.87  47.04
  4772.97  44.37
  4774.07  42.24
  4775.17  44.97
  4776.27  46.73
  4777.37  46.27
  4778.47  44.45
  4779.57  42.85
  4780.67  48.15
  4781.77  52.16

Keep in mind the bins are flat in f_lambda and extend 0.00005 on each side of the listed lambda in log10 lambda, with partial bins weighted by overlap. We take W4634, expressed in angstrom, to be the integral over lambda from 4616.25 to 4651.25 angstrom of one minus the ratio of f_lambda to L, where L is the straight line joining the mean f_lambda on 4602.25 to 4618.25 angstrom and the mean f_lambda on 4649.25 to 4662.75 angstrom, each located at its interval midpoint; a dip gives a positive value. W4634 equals 1.24 angstrom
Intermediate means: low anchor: 65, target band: 62.7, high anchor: 65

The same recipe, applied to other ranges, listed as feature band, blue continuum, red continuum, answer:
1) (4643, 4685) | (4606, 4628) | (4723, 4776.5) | 2.6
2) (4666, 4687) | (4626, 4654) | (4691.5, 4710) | 2.0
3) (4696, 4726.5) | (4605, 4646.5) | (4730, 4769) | -1.3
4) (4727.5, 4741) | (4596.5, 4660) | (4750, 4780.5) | -1.9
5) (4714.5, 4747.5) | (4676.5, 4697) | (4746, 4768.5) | -1.5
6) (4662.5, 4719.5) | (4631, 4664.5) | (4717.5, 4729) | 0.4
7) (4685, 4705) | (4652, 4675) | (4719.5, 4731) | -0.6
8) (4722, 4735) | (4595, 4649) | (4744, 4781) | -1.2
